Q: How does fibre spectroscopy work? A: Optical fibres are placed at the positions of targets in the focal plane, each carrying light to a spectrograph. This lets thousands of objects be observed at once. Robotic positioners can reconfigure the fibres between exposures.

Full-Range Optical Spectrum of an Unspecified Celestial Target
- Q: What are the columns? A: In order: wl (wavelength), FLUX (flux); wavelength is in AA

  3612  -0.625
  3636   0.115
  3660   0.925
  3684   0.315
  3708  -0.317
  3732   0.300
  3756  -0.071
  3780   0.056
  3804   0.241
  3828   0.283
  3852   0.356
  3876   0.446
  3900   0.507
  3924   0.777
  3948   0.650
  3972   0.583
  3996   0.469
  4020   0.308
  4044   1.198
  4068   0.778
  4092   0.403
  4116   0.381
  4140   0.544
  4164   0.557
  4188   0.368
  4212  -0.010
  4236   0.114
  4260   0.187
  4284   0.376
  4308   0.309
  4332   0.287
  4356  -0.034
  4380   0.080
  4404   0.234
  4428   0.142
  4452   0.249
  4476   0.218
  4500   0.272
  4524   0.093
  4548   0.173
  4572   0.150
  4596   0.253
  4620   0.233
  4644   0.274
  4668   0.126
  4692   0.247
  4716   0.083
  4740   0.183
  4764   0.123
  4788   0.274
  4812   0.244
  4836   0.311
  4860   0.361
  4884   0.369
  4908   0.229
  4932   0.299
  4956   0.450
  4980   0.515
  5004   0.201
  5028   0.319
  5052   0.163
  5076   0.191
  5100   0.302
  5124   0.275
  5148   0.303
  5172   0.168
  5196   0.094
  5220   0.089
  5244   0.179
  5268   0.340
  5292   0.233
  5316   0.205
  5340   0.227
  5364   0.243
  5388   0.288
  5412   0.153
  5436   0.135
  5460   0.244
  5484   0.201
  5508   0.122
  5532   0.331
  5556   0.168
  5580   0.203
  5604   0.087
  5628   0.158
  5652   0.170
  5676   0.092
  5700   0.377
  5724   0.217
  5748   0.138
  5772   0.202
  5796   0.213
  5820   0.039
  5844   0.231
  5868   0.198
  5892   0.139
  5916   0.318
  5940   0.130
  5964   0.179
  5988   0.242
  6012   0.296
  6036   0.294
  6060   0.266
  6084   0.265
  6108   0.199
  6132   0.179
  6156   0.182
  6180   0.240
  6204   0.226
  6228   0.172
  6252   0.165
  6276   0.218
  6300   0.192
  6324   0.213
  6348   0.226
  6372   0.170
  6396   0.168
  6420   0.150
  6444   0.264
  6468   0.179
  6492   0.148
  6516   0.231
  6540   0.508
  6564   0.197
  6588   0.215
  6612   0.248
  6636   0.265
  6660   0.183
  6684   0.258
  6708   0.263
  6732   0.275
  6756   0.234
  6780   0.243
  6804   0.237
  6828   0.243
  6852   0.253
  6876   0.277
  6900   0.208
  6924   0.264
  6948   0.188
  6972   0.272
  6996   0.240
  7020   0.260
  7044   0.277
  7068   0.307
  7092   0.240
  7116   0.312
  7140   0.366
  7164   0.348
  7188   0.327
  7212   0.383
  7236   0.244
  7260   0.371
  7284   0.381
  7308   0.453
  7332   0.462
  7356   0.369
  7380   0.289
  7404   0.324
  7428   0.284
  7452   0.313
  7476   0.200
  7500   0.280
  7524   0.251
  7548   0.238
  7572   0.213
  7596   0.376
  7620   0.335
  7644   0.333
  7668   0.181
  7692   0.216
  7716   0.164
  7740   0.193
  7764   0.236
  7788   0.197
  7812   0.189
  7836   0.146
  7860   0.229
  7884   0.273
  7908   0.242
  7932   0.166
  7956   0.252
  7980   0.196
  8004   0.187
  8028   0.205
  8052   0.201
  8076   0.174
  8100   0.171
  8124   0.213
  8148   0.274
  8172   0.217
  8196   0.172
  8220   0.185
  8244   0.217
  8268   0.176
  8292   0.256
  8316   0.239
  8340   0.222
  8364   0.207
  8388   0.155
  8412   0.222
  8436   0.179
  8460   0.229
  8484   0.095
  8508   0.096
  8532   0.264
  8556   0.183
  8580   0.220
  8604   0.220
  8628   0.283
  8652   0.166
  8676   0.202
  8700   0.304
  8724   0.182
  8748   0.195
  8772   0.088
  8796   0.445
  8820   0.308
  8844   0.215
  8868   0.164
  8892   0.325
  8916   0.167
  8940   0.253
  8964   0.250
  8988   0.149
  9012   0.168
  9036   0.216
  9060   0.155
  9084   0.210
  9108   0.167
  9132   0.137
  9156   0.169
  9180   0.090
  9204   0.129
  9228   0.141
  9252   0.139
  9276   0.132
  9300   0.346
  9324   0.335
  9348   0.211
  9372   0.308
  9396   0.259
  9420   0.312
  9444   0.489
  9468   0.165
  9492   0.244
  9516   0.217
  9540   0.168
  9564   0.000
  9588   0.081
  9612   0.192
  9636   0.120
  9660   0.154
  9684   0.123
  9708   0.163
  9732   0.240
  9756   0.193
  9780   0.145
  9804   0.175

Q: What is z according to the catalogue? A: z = 0.75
